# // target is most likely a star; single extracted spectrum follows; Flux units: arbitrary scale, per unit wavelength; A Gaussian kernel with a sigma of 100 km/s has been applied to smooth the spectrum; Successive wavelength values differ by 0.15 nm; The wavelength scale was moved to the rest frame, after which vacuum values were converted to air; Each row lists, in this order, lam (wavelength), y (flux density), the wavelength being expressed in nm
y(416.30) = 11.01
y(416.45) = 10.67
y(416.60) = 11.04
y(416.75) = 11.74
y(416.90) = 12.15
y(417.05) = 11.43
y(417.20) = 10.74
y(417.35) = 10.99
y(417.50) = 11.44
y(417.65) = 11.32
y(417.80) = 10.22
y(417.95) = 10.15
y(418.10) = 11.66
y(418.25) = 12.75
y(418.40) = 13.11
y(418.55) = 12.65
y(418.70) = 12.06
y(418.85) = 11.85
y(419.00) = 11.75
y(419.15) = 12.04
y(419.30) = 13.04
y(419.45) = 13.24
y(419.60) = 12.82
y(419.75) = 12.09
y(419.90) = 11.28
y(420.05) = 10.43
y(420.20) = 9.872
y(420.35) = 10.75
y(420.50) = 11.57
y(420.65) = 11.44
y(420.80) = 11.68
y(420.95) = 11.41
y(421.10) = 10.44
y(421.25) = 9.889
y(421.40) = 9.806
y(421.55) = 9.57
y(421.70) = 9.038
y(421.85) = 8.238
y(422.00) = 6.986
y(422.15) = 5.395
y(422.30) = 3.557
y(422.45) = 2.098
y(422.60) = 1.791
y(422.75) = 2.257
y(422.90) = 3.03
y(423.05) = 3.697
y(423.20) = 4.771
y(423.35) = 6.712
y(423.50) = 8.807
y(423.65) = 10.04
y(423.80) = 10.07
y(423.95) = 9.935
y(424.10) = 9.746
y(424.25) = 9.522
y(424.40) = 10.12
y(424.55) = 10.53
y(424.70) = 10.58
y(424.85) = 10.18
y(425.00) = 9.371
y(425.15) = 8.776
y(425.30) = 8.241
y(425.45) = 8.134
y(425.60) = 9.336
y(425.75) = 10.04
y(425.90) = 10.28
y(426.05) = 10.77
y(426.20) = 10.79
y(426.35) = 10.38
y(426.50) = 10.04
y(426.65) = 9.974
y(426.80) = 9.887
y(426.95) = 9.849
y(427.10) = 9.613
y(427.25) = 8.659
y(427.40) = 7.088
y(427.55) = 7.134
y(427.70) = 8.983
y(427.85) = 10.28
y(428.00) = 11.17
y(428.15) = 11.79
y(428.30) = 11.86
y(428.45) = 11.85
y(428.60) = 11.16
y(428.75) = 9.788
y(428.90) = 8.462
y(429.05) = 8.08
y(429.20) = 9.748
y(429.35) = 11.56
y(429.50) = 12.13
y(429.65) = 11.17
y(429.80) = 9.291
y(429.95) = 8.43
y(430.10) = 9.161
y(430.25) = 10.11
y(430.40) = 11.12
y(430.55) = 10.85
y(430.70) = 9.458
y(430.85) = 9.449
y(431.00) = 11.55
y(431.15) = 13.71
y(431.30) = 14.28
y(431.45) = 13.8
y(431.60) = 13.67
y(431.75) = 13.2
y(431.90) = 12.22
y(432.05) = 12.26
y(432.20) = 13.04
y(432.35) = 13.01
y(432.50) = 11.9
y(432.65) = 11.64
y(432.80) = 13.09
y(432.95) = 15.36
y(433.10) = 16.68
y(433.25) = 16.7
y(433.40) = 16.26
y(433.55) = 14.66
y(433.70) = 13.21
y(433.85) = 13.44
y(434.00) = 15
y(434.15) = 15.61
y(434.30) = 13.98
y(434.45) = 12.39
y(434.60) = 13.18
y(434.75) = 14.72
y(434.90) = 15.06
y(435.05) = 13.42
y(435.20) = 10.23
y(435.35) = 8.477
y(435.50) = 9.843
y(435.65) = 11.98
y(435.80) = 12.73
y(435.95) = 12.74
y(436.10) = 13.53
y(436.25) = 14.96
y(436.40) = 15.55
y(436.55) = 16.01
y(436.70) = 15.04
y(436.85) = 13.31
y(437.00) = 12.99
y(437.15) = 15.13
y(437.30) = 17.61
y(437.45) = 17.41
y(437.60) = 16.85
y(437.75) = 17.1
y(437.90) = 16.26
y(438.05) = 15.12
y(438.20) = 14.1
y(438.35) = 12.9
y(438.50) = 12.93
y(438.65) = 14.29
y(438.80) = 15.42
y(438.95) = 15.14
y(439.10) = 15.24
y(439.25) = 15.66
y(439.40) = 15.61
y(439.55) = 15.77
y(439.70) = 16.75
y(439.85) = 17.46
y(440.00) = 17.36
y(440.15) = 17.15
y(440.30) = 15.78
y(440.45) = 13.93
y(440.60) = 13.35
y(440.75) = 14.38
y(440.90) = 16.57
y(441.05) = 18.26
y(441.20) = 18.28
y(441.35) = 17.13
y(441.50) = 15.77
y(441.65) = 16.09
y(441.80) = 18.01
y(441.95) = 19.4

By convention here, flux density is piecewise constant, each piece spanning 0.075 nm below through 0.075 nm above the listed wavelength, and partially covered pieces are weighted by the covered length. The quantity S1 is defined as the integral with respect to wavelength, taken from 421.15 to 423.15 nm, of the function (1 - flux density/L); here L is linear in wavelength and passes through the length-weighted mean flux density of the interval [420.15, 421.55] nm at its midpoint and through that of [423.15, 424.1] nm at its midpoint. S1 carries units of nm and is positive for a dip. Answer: 0.82 nm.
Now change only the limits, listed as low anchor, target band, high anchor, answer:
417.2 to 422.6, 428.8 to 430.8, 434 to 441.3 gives 0.45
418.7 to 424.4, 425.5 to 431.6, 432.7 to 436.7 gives 0.63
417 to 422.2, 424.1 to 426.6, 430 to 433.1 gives 0.38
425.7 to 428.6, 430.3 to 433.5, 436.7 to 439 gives -0.17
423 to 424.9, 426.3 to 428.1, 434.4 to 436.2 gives 0.08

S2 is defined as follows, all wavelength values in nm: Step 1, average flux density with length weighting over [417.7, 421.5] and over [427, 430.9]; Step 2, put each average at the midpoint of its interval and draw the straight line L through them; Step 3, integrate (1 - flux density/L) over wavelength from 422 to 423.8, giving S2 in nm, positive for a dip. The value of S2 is 0.97 nm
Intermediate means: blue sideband 11.5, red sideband 9.94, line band 5.06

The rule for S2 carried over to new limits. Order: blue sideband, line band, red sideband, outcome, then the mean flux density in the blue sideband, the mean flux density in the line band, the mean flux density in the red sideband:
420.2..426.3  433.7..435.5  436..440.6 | 0.07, 8.51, 13.1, 15.4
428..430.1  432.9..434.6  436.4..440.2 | -0.23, 10.4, 14.8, 15.5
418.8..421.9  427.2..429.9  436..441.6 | 0.63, 11.1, 10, 15.6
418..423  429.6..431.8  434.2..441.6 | 0.25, 9.66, 11.3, 14.8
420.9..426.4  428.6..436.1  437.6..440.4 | 0.07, 8.2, 12.3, 15.6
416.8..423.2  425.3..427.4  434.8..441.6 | 0.34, 9.75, 9.67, 14.9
